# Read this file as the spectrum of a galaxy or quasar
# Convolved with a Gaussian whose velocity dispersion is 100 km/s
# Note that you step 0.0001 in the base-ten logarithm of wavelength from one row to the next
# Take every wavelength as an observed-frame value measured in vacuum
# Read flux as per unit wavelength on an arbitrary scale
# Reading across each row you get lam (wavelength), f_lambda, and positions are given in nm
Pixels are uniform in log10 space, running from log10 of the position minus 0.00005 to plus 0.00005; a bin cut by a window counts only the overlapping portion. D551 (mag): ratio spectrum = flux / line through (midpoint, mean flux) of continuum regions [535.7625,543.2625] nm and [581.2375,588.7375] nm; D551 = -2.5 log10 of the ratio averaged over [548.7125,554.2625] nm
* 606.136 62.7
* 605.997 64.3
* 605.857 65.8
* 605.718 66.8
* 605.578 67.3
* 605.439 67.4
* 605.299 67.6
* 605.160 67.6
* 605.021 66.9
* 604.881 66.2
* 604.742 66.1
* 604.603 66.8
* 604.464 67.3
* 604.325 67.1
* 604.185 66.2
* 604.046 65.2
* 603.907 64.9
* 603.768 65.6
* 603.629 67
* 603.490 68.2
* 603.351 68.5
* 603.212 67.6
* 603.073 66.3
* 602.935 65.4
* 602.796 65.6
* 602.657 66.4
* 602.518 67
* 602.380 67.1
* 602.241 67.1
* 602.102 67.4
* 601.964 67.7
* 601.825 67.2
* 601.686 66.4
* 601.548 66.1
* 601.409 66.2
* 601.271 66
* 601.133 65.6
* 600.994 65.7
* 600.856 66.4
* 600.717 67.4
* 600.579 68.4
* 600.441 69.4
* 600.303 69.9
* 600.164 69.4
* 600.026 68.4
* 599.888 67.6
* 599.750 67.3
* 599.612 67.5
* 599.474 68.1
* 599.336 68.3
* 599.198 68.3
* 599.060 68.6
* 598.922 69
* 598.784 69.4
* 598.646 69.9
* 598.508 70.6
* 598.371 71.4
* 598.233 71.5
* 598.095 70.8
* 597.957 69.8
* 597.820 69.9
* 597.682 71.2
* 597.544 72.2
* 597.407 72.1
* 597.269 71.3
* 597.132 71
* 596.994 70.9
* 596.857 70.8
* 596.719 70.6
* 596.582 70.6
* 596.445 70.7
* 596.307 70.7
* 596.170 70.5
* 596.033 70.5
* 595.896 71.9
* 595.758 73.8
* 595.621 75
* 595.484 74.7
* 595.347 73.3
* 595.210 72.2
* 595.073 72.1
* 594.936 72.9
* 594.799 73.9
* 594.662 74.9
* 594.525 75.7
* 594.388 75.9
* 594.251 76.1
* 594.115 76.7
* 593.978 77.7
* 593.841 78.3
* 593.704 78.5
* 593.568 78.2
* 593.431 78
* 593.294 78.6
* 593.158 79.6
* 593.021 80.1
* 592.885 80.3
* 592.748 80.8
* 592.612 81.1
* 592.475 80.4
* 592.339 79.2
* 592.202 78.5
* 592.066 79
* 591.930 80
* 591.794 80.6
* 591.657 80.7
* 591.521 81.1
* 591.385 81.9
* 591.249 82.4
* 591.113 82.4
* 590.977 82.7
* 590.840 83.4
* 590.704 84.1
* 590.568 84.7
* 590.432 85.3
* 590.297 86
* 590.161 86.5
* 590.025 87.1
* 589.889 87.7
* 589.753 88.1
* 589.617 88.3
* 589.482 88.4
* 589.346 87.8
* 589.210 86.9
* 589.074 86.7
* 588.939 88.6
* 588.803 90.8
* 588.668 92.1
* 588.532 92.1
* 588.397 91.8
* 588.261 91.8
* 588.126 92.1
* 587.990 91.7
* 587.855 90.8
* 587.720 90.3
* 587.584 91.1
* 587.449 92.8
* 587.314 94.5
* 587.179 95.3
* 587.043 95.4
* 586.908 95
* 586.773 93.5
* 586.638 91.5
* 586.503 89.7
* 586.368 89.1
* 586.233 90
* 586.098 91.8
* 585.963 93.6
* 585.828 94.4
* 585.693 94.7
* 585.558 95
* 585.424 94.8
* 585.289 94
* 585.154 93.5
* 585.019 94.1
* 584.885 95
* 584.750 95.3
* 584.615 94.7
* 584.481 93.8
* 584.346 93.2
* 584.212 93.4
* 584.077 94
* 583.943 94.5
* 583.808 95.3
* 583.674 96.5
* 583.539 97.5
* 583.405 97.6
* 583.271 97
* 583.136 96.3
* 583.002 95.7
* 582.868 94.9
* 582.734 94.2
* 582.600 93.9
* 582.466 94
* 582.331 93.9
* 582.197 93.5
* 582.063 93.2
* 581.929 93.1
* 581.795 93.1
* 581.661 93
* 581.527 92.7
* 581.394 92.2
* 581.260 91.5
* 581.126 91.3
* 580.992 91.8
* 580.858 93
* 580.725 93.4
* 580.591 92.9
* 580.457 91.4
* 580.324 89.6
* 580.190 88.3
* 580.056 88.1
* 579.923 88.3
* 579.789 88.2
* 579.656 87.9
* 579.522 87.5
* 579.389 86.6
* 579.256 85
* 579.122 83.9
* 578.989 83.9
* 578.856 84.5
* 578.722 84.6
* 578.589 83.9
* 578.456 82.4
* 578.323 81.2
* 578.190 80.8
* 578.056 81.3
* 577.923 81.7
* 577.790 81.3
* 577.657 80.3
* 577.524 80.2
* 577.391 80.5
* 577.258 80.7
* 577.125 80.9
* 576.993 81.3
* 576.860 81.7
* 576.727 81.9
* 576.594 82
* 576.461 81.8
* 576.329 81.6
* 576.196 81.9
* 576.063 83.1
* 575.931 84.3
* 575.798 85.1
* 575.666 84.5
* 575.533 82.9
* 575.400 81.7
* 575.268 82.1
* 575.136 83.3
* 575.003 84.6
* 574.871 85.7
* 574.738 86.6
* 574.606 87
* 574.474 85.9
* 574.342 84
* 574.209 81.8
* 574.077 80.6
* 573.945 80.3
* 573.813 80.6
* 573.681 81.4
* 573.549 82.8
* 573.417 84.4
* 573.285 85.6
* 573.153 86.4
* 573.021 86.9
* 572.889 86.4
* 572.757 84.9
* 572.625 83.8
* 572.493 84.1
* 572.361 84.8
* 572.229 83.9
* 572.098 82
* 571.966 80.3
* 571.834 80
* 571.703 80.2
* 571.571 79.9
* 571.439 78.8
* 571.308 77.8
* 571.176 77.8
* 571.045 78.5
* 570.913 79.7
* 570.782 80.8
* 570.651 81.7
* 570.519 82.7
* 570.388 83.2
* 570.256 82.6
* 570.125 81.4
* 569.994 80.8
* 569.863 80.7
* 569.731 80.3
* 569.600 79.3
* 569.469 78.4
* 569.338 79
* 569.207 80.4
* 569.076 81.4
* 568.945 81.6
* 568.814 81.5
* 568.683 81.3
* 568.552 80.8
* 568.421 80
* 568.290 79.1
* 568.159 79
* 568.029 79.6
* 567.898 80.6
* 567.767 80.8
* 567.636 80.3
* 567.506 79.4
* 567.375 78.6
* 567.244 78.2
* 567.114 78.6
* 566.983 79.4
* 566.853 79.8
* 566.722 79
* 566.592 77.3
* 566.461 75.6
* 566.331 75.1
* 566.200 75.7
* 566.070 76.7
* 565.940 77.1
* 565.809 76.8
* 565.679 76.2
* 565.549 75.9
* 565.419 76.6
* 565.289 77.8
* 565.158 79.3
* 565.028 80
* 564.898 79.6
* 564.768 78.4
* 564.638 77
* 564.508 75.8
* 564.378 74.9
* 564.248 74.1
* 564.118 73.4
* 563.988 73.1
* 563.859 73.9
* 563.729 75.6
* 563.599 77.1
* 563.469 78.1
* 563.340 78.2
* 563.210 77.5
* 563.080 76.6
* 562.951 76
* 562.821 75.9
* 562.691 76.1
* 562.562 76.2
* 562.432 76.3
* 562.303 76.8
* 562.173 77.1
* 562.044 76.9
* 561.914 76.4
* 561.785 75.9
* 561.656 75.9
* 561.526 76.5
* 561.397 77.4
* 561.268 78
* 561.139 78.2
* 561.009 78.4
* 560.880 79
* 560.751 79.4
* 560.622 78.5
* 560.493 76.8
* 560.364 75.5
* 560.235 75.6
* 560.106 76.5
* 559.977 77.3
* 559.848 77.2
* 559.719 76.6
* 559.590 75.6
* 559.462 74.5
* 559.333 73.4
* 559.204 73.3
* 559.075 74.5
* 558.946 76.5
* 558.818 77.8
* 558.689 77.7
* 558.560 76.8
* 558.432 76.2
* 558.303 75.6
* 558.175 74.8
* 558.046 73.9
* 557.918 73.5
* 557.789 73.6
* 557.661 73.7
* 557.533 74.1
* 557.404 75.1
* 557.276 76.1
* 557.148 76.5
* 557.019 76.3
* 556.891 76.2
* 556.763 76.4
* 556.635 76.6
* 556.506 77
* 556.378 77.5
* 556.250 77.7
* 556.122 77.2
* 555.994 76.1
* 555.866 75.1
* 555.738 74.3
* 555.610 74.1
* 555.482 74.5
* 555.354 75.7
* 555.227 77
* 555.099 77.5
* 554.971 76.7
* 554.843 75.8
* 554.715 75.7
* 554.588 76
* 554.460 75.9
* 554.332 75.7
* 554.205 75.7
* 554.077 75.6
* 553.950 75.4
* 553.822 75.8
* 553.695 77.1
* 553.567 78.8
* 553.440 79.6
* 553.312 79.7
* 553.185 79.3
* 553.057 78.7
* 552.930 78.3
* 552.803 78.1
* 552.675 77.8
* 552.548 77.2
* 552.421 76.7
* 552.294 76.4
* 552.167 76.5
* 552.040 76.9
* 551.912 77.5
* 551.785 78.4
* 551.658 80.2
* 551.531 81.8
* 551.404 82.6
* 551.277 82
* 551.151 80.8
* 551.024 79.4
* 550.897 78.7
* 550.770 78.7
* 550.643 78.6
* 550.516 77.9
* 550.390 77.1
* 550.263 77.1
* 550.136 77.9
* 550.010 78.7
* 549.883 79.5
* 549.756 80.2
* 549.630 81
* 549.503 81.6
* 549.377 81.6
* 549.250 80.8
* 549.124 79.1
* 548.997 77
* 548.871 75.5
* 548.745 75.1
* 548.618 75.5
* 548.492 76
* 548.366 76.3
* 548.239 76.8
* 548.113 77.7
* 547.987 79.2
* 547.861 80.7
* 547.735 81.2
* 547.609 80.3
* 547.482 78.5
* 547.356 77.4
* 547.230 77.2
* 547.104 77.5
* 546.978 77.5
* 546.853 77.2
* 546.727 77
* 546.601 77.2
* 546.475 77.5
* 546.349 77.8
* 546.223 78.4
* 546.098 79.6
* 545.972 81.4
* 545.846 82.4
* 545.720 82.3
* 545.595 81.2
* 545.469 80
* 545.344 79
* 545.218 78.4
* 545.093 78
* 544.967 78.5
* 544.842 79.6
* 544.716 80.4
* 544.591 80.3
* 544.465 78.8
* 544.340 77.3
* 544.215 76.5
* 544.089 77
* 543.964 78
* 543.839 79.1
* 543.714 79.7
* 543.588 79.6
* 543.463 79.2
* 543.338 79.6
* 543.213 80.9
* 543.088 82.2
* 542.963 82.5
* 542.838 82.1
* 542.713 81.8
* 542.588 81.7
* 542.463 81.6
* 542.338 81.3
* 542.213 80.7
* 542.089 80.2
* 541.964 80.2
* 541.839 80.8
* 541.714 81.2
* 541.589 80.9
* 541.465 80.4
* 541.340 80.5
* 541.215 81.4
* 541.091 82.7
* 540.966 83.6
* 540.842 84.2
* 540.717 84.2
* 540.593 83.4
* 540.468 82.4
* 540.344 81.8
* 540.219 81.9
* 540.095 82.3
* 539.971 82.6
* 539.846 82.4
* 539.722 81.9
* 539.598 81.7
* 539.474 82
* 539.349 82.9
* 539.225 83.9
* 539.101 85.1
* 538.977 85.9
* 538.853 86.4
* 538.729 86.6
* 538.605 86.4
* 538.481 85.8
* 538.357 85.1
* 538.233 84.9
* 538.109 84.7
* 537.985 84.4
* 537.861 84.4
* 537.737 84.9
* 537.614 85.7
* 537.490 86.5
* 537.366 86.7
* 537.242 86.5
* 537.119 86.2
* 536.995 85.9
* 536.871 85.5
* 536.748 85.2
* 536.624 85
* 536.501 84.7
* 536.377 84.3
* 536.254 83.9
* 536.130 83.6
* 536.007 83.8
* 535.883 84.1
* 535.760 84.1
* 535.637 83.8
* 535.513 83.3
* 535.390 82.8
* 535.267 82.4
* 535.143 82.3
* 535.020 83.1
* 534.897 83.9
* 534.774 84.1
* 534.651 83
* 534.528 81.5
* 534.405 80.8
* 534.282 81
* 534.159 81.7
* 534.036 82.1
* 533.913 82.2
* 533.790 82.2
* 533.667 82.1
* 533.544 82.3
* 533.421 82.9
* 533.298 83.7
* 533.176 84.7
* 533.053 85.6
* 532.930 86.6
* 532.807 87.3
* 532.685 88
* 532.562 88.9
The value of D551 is 0.10 mag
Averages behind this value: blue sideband 83.4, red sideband 93.6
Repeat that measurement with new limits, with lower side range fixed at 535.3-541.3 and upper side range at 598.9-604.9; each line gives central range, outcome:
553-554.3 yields 0.035 mag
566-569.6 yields -0.041 mag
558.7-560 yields 0.040 mag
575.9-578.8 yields -0.113 mag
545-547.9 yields 0.040 mag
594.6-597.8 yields -0.052 mag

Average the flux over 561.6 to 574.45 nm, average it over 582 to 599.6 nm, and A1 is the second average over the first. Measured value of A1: 1.05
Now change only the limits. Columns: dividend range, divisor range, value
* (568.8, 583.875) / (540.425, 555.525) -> 1.08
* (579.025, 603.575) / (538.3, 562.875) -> 1.04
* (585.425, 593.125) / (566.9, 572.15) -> 1.09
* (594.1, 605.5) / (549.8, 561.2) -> 0.90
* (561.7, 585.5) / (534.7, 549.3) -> 1.03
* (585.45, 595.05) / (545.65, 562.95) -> 1.10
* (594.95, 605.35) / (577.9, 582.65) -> 0.77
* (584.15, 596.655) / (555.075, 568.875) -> 1.10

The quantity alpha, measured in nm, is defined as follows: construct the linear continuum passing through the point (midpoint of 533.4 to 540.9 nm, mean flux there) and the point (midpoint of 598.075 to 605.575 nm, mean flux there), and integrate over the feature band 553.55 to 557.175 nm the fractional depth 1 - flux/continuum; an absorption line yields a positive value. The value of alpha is 0.14 nm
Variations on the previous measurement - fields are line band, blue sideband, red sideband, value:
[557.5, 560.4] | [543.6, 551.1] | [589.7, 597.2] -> 0.11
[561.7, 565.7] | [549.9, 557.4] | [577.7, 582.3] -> 0.24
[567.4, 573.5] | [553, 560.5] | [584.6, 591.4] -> 0.07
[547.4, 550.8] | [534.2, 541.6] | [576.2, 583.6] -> 0.26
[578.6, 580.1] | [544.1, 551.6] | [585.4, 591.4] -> 0.02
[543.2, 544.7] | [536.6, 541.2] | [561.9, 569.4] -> 0.08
